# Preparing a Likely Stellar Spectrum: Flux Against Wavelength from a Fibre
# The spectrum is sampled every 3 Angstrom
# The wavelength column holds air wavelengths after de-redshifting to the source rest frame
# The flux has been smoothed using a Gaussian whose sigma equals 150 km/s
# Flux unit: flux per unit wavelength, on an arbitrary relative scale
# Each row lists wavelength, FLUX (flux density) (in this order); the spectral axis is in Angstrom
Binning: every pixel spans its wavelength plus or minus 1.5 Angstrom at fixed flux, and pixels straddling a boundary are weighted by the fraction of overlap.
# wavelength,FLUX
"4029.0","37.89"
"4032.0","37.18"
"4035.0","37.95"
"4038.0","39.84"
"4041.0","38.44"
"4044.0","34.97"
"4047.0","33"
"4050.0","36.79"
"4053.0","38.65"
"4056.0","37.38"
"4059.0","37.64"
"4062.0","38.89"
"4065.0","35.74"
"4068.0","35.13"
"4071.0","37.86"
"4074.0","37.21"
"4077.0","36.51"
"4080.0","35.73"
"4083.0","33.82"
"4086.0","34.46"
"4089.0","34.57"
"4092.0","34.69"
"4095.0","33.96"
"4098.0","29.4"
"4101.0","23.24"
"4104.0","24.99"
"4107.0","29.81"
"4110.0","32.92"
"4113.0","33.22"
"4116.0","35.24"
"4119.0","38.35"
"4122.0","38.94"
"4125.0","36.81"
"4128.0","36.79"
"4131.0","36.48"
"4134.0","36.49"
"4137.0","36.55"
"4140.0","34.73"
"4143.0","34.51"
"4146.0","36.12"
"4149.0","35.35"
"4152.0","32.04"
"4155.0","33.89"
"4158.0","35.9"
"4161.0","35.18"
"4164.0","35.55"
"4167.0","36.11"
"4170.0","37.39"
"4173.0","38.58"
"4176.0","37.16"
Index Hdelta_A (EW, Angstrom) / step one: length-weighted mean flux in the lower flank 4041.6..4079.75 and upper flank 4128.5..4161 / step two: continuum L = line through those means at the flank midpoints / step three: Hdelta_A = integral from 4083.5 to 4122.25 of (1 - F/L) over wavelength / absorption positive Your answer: 3.80 Angstrom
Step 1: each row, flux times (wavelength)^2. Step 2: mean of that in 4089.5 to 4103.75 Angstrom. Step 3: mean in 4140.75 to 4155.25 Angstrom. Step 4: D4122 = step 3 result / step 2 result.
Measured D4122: 1.2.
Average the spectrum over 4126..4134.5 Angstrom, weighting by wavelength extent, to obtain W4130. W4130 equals 36.6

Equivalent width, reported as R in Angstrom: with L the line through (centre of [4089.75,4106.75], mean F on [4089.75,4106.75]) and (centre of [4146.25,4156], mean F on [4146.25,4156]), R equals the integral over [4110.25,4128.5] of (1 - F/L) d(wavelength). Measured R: -2.88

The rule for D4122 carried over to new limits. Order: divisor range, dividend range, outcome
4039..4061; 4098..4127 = 0.91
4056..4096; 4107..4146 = 1.02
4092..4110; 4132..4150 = 1.25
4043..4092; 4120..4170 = 1.03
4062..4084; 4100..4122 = 0.89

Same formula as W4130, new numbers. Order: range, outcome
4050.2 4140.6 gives 34.9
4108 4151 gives 35.8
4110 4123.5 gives 36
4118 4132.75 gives 37.4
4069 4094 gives 35.6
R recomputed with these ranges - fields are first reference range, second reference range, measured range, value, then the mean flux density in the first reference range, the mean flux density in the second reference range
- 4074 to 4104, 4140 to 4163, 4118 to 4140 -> -1.9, 32.7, 34.7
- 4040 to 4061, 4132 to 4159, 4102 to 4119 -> 1.9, 36.7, 35.1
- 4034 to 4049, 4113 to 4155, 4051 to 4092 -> 0.1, 36.8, 35.9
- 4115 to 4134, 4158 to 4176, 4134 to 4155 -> 1.1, 37.1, 36.6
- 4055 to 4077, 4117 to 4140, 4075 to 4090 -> 0.8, 37.1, 37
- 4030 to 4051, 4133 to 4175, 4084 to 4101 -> 1.8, 36.9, 35.6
